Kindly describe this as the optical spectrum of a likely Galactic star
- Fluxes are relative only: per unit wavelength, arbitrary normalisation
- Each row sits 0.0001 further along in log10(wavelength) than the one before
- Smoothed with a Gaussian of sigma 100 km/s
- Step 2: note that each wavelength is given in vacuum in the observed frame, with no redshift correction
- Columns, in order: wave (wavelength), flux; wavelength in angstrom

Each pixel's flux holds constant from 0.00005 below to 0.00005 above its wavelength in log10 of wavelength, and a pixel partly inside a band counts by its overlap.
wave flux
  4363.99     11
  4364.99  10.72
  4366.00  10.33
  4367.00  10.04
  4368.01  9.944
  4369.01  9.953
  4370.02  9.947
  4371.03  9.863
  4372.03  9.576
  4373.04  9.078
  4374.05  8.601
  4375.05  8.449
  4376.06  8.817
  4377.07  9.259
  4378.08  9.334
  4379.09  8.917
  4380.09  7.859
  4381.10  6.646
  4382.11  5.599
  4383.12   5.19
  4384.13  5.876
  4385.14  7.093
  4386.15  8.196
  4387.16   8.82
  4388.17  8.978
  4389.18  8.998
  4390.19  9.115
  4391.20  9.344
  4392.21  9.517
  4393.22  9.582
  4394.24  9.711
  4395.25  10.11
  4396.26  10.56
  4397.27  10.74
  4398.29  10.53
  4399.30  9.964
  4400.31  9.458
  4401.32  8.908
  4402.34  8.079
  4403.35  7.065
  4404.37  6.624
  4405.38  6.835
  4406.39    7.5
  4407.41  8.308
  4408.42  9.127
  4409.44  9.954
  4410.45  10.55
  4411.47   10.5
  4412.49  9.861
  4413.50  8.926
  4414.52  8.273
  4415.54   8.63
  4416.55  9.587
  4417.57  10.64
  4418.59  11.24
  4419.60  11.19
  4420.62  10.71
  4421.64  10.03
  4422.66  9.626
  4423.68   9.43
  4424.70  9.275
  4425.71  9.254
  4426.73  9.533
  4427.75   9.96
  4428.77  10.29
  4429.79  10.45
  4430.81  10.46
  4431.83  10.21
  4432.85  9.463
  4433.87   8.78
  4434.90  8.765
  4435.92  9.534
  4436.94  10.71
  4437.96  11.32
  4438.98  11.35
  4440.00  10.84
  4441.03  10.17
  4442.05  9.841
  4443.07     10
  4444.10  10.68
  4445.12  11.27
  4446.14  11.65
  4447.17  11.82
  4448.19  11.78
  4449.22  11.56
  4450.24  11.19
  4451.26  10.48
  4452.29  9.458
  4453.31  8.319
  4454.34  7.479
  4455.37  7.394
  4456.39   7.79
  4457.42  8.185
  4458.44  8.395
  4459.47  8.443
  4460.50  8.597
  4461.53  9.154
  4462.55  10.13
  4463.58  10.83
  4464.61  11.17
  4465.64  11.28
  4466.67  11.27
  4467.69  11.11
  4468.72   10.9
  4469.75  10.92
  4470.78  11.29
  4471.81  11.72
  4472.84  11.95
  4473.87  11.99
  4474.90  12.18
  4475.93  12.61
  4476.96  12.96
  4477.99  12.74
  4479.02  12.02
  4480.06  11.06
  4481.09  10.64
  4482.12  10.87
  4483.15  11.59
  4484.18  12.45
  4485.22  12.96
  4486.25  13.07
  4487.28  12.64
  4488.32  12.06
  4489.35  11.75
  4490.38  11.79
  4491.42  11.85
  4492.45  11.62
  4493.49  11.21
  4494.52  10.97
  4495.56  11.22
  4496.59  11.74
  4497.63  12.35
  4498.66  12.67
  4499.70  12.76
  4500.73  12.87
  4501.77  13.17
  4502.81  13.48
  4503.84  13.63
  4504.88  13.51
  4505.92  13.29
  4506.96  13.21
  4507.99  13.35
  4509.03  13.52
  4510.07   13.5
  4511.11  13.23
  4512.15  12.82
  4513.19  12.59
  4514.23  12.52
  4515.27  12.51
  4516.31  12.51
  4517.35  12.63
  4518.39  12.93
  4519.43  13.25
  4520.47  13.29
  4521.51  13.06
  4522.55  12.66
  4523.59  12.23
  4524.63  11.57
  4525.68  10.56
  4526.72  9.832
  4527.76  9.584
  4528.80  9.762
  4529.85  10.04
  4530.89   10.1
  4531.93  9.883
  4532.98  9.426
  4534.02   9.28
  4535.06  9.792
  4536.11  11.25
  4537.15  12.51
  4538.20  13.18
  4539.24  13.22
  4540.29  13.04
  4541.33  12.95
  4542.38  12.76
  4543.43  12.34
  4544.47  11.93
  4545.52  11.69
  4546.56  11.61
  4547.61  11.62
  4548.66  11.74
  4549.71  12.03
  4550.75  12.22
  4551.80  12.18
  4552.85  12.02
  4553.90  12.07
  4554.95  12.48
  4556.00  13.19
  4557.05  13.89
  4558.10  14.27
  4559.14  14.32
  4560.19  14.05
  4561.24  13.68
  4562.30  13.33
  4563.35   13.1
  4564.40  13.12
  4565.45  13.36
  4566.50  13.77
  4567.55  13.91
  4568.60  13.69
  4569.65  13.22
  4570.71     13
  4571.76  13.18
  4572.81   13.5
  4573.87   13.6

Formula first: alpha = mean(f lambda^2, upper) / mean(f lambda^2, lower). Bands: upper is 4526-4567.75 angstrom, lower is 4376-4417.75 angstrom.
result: 1.5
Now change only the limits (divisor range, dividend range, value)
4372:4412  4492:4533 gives 1.48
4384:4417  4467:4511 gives 1.42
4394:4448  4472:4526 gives 1.31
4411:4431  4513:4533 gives 1.23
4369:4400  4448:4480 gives 1.23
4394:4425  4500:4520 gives 1.45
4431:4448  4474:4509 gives 1.21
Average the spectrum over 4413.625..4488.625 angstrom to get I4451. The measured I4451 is 10.5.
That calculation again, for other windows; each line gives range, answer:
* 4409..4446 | 10.1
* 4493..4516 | 12.7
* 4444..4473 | 10.2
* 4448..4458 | 9.28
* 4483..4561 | 12.2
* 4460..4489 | 11.5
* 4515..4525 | 12.7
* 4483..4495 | 12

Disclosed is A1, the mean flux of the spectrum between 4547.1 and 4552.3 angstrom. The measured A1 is 12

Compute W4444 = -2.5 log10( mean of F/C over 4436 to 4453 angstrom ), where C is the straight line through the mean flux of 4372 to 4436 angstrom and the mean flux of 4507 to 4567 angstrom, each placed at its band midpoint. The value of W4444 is -0.08 mag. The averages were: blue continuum 9.08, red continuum 12.3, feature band 10.8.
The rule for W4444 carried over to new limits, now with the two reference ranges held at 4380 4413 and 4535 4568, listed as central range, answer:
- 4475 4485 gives -0.102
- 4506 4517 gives -0.114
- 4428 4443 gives -0.051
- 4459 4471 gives 0.006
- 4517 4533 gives 0.064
